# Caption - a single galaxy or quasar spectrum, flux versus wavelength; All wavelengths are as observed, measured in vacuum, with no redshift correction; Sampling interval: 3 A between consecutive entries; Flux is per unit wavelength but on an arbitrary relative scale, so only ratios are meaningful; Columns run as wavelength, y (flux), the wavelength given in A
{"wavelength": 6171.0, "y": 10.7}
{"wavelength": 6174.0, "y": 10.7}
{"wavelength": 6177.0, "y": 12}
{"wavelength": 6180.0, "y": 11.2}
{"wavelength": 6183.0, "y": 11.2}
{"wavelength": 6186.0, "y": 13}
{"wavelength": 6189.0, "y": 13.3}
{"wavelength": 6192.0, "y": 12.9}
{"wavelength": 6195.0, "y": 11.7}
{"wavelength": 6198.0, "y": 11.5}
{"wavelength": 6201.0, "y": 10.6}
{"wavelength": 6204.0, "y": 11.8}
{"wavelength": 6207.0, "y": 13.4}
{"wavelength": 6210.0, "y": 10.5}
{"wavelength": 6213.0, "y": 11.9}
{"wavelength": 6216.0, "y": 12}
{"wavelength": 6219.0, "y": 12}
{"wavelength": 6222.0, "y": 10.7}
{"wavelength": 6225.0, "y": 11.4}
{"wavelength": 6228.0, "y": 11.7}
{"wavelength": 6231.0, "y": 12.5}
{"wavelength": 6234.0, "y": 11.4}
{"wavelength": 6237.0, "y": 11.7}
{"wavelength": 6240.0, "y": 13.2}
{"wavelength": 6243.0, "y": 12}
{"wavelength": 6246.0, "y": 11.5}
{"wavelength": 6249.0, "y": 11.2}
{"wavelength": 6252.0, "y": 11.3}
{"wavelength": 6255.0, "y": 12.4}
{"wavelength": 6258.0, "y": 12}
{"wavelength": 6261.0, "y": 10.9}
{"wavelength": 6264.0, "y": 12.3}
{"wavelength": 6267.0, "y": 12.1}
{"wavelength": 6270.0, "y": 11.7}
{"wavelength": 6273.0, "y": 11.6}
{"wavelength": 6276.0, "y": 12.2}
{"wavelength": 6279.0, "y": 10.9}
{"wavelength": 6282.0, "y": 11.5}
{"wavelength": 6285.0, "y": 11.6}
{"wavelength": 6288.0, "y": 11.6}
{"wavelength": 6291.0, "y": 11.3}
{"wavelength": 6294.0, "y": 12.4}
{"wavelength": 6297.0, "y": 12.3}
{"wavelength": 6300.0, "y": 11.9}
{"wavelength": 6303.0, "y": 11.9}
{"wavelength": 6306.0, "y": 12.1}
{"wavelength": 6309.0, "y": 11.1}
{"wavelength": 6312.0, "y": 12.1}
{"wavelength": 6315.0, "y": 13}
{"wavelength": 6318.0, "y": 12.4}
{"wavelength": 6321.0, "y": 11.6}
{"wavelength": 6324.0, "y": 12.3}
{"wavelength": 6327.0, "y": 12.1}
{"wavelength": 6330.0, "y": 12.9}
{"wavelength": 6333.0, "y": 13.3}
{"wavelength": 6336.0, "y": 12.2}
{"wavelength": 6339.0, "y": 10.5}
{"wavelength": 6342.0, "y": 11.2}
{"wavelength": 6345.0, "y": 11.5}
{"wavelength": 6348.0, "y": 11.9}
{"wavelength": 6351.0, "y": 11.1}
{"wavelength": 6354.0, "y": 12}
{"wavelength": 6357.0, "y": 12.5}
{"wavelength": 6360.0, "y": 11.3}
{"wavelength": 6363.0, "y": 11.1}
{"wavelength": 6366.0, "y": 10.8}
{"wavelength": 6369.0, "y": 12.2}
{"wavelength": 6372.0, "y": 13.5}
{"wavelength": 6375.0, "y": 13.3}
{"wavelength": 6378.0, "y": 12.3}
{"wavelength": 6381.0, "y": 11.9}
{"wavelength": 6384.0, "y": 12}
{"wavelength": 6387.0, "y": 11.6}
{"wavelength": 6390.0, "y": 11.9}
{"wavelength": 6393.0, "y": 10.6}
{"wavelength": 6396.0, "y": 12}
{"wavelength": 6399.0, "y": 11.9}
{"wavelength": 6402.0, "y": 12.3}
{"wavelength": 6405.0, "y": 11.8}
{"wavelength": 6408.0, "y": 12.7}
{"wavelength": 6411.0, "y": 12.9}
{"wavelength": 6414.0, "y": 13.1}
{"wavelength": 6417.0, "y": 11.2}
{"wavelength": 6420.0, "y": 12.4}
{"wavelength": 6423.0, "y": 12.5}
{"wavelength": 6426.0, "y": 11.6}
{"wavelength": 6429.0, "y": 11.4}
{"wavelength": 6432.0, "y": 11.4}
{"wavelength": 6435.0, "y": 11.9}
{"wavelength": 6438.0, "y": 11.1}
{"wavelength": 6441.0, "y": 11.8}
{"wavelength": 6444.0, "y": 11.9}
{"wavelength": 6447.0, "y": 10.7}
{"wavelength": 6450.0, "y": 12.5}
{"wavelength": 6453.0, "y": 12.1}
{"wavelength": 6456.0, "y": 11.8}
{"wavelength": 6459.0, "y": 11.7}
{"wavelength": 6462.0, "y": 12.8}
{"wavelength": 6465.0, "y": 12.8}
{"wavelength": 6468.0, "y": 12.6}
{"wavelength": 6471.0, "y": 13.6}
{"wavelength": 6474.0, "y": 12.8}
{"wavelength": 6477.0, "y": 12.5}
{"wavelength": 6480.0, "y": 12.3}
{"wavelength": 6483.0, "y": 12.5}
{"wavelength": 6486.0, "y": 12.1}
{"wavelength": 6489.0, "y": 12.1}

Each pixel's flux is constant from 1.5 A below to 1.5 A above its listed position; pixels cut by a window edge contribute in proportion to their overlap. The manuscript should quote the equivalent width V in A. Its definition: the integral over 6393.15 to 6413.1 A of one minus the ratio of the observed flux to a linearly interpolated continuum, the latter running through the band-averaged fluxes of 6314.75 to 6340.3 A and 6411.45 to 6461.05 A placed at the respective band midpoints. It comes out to -0.35 A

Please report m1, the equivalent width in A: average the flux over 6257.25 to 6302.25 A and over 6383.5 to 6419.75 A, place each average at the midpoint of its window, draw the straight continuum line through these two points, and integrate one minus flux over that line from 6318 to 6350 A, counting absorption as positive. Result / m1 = -0.24 A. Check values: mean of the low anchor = 11.8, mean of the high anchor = 12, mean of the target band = 12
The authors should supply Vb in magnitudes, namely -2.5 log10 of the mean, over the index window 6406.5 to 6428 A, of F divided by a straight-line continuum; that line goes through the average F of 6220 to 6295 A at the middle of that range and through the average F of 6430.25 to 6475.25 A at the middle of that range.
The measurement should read -0.03 mag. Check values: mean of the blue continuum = 11.7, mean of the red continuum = 12.1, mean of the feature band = 12.3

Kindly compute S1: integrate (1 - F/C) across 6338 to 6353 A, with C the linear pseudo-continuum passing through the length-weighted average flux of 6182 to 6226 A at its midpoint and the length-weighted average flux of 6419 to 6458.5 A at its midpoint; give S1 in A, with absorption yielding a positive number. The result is 0.7 A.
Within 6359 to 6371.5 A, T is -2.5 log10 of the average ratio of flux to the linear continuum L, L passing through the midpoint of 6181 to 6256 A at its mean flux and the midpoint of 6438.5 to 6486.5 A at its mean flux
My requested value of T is 0.05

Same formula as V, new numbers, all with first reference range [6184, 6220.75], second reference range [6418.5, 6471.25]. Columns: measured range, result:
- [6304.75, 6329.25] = -0.20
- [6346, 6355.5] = 0.28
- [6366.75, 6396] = -0.24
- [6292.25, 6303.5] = -0.10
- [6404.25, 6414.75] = -0.57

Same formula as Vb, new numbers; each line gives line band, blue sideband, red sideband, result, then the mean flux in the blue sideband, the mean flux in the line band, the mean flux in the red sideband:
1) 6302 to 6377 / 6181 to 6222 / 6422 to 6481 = 0.00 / 11.9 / 12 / 12.1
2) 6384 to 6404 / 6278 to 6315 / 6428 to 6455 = 0.00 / 11.8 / 11.7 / 11.7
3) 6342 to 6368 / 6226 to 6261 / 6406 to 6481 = 0.05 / 11.8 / 11.5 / 12.2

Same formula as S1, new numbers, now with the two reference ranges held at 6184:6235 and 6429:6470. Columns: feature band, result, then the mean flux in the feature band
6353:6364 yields 0.2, 11.7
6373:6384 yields -0.5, 12.5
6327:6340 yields -0.4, 12.3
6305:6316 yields -0.1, 12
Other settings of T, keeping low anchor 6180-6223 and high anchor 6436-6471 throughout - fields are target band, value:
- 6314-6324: -0.03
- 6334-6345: 0.05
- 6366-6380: -0.05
